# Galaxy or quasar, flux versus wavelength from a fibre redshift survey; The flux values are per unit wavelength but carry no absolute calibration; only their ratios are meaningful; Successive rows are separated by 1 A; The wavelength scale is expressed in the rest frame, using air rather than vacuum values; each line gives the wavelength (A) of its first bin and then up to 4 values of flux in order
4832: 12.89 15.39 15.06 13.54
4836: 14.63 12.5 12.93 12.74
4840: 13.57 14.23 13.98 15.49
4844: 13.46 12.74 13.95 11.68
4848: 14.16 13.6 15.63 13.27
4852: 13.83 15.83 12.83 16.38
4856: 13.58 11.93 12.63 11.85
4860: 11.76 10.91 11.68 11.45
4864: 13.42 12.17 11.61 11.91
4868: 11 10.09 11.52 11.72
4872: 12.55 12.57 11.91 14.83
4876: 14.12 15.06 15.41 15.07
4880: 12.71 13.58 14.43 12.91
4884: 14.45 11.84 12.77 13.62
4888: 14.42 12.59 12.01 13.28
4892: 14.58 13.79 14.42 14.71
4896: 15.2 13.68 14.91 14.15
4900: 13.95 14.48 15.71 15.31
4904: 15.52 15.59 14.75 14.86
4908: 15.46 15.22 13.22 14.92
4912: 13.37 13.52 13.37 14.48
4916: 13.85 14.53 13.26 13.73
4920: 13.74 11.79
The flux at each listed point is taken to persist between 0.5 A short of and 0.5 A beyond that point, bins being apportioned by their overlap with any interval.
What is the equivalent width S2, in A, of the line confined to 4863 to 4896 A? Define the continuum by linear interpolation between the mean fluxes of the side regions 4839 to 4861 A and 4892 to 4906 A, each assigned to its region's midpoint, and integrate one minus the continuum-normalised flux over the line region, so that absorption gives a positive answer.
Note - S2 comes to 2.5 A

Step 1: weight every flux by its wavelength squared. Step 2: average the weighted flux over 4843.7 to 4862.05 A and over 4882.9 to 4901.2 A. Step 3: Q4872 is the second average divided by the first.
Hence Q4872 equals 1.1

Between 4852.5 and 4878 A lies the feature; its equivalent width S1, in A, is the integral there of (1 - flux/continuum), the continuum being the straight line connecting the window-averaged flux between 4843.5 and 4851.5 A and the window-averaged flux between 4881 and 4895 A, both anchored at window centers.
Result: 1.6 A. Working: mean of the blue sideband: 13.6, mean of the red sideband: 13.5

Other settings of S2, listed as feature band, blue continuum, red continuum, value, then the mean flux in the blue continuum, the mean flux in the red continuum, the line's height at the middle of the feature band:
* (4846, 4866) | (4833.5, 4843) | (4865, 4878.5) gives 0.16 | 13.8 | 12.6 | 13.2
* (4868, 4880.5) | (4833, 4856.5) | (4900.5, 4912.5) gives 1.16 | 13.9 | 14.9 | 14.4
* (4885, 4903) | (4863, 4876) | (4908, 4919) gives -1.07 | 12.2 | 14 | 13.2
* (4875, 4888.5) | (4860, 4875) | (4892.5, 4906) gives -0.81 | 11.9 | 14.7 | 13.1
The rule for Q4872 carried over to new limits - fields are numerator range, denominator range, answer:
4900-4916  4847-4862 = 1.12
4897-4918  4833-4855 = 1.07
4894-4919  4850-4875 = 1.18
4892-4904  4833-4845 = 1.08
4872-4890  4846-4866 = 1.05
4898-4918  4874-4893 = 1.07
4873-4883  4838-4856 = 1.02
